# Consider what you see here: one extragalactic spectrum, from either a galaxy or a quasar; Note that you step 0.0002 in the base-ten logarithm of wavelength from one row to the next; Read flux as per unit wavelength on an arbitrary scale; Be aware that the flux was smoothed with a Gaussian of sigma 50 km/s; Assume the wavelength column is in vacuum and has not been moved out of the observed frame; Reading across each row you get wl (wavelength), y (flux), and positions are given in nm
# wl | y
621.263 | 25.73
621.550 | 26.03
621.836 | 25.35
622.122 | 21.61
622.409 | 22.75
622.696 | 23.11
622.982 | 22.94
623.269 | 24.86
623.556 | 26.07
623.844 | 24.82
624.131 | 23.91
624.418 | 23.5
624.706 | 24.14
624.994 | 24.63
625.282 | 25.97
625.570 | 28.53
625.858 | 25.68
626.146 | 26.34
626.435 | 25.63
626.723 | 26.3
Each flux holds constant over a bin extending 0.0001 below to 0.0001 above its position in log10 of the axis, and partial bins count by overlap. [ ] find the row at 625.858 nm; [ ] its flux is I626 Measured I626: 25.68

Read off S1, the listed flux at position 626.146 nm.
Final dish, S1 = 26.34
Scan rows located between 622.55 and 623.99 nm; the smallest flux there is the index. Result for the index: 22.94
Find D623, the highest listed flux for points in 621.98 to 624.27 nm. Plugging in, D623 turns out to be 26.07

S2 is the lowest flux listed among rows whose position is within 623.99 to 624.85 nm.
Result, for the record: 23.5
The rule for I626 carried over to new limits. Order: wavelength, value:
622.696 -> 23.11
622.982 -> 22.94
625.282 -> 25.97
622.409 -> 22.75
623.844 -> 24.82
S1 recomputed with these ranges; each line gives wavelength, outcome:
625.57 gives 28.53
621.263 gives 25.73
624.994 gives 24.63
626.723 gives 26.3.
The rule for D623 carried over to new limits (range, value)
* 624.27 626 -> 28.53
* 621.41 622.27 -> 26.03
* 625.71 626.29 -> 26.34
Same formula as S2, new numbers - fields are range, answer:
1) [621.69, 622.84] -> 21.61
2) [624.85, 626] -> 24.63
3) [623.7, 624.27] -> 23.91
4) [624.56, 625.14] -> 24.14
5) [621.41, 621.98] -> 25.35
